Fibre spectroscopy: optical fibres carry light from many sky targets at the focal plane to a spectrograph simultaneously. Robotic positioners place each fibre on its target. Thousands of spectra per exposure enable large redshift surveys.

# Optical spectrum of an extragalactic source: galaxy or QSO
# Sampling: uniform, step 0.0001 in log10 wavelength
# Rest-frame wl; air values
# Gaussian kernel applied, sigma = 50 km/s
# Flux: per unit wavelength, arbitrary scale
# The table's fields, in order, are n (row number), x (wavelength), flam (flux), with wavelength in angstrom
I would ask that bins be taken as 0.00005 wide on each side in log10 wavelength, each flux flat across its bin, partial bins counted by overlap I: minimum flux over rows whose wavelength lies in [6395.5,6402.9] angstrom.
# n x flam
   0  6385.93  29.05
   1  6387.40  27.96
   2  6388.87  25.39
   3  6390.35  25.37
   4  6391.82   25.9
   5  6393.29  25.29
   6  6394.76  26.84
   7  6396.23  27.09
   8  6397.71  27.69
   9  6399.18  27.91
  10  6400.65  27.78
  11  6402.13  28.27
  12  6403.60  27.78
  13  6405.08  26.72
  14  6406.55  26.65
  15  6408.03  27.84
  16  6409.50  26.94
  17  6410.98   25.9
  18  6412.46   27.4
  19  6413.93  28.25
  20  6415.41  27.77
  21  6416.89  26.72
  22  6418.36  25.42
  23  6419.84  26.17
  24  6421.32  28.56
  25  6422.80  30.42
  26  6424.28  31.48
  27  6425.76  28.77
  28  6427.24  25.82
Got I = 27.09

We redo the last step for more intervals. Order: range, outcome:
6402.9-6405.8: 26.72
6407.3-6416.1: 25.9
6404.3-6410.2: 26.65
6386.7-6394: 25.29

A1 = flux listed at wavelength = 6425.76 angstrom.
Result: 28.77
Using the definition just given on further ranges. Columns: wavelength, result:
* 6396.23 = 27.09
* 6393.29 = 25.29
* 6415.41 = 27.77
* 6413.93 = 28.25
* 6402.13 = 28.27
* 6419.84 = 26.17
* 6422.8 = 30.42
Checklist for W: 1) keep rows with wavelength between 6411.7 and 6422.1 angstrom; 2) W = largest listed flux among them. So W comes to 28.56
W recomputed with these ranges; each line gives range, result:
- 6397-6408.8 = 28.27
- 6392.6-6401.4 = 27.91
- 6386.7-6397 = 27.96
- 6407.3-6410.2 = 27.84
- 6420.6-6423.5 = 30.42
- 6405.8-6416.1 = 28.25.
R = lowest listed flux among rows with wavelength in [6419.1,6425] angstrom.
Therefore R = 26.17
